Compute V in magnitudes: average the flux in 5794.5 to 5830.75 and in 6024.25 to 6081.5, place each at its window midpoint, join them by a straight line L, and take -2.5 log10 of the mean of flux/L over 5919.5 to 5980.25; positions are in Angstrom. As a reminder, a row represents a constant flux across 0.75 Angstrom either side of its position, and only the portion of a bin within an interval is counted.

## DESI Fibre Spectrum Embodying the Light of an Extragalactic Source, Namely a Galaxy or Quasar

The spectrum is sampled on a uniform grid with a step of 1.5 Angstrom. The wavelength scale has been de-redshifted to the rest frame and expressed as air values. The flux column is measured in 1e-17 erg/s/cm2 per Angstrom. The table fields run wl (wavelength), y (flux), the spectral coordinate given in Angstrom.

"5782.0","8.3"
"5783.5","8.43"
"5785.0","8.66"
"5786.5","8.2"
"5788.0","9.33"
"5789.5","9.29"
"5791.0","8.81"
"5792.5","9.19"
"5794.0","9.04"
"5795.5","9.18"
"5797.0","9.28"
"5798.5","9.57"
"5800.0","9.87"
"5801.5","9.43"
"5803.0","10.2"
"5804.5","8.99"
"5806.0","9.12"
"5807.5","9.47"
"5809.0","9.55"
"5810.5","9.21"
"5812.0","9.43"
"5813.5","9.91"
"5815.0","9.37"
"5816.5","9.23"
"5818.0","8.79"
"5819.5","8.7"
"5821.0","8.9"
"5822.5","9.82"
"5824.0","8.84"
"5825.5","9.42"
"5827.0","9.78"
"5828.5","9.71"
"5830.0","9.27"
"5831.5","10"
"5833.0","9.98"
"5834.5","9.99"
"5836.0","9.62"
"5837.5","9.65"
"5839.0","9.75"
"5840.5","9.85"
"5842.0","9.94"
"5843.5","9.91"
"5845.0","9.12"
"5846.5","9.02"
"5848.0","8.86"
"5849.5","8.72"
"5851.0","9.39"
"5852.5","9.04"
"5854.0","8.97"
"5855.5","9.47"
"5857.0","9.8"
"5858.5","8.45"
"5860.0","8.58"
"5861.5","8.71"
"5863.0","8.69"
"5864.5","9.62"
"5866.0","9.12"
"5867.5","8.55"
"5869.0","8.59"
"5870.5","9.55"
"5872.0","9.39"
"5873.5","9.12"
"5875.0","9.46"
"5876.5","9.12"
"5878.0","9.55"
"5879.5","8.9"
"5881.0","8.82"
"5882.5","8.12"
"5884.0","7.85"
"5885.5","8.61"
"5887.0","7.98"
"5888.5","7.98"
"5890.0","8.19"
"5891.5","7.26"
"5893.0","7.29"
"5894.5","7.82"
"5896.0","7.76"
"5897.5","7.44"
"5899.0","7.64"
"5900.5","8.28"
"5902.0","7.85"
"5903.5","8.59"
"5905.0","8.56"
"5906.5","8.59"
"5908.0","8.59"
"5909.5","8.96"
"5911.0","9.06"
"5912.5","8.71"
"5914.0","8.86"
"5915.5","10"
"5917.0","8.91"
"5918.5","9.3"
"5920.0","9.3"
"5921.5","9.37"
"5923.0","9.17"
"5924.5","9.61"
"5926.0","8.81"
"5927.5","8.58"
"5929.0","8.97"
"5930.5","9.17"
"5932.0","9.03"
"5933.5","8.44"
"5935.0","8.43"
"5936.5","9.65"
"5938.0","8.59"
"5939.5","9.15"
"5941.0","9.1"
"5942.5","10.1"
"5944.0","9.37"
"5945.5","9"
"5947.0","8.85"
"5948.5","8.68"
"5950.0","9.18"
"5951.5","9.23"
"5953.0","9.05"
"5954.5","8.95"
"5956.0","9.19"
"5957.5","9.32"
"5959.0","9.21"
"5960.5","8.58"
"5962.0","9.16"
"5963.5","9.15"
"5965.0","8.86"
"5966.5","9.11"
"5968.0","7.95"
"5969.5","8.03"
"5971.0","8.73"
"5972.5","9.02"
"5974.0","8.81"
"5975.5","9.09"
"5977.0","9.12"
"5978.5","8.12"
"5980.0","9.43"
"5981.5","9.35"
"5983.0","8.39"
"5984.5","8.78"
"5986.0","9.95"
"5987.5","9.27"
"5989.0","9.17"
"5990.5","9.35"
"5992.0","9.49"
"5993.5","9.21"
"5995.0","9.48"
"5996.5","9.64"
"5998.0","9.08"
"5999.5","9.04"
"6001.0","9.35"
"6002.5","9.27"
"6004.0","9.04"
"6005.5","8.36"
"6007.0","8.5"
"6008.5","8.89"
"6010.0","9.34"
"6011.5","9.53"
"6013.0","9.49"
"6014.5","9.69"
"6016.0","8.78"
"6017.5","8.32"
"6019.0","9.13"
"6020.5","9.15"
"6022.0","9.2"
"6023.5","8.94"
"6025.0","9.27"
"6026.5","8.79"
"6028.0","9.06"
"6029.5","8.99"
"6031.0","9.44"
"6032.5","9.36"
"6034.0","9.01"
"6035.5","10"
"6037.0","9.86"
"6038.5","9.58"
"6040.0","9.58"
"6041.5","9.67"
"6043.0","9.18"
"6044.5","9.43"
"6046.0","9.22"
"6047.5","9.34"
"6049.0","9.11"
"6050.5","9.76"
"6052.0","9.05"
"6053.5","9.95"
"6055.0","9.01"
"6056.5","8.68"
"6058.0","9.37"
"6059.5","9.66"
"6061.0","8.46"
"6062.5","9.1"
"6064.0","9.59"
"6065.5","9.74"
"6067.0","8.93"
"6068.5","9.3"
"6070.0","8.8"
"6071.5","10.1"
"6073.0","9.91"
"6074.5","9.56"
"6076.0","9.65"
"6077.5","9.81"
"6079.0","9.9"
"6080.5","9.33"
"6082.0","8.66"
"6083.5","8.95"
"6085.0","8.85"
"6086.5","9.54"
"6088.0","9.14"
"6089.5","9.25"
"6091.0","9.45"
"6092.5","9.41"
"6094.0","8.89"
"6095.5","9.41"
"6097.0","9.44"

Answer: 0.05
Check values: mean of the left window 9.37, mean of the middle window 8.99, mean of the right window 9.38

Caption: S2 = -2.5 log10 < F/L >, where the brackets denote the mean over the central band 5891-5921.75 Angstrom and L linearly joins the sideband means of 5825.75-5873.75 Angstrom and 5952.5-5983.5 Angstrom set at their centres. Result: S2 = 0.078 mag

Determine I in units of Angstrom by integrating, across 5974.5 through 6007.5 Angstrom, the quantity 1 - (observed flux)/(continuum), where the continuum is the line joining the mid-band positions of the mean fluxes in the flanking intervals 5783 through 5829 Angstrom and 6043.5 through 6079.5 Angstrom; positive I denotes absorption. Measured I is 0.8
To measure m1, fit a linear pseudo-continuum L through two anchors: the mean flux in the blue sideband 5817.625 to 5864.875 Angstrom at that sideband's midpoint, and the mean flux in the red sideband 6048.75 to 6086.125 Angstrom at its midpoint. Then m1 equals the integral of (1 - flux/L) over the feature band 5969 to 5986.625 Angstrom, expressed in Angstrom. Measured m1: 0.8 Angstrom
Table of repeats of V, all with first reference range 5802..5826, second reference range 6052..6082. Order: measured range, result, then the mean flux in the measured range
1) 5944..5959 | 0.033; 9.07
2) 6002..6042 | 0.021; 9.19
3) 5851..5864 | 0.038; 9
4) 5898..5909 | 0.128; 8.3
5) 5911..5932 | 0.025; 9.13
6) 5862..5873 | 0.031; 9.07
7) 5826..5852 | -0.028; 9.56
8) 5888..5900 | 0.212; 7.68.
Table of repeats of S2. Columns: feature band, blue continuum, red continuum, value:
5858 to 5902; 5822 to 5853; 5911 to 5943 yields 0.10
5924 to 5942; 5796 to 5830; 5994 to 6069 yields 0.04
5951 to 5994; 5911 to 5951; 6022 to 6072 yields 0.02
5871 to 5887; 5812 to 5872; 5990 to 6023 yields 0.05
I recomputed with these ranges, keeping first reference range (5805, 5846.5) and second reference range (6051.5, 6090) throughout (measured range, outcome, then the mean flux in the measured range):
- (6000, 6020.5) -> 0.67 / 9.06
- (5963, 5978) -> 0.99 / 8.77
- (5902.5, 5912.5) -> 0.77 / 8.7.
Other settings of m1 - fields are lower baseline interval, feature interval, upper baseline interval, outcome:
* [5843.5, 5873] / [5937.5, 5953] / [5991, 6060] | 0.04 Angstrom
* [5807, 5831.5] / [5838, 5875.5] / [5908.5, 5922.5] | 0.36 Angstrom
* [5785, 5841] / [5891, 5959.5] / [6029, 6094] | 4.14 Angstrom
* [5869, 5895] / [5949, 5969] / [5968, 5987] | -0.40 Angstrom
